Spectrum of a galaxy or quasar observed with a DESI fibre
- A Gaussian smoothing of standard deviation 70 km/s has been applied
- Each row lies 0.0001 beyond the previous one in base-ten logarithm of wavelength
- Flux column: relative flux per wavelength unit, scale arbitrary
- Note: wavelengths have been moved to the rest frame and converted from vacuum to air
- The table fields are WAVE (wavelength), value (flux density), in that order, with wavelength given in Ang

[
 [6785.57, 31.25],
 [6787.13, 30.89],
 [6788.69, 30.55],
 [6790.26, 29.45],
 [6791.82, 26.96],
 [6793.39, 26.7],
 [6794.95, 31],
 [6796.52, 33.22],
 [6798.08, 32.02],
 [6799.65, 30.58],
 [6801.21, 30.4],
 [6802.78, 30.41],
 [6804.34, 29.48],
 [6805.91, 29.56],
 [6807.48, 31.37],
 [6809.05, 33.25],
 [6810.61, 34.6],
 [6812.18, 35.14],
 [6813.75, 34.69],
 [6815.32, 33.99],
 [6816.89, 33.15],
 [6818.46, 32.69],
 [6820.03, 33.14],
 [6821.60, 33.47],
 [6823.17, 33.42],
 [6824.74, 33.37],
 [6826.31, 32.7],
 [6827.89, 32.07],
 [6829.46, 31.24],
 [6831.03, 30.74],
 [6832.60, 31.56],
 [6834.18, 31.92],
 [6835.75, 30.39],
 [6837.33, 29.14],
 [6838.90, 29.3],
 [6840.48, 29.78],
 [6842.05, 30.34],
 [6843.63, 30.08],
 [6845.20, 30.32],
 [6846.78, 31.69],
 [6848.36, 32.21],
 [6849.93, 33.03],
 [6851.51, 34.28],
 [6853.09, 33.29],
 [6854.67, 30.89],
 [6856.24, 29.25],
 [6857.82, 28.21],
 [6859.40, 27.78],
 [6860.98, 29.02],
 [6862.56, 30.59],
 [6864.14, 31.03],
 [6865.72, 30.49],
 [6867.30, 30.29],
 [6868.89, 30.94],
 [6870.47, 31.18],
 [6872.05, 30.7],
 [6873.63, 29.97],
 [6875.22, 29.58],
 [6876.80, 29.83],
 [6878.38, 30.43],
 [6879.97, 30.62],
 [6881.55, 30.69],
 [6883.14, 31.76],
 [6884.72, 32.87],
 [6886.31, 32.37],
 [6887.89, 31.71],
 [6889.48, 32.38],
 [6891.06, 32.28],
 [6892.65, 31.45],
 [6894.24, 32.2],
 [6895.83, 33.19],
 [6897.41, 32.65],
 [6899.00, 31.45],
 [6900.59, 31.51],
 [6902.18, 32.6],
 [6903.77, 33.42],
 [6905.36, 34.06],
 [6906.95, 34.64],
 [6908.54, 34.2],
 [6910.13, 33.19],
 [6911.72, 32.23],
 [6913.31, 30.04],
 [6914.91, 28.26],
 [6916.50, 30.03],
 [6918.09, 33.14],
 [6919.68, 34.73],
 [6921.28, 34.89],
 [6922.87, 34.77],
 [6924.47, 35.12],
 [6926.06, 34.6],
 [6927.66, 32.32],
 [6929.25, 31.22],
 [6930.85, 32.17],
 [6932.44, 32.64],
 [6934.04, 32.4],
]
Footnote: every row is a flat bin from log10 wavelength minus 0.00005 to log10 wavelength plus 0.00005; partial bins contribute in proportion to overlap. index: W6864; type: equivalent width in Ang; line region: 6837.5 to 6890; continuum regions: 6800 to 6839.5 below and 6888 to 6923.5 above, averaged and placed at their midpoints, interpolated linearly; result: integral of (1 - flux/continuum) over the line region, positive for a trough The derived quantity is 2.5 Ang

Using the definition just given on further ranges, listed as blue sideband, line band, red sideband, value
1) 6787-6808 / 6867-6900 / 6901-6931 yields 0.81 Ang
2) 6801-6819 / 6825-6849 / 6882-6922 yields 1.11 Ang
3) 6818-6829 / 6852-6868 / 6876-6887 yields 0.85 Ang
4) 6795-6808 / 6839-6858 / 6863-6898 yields -0.01 Ang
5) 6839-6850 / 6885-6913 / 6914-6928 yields -0.18 Ang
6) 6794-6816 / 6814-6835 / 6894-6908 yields -0.25 Ang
